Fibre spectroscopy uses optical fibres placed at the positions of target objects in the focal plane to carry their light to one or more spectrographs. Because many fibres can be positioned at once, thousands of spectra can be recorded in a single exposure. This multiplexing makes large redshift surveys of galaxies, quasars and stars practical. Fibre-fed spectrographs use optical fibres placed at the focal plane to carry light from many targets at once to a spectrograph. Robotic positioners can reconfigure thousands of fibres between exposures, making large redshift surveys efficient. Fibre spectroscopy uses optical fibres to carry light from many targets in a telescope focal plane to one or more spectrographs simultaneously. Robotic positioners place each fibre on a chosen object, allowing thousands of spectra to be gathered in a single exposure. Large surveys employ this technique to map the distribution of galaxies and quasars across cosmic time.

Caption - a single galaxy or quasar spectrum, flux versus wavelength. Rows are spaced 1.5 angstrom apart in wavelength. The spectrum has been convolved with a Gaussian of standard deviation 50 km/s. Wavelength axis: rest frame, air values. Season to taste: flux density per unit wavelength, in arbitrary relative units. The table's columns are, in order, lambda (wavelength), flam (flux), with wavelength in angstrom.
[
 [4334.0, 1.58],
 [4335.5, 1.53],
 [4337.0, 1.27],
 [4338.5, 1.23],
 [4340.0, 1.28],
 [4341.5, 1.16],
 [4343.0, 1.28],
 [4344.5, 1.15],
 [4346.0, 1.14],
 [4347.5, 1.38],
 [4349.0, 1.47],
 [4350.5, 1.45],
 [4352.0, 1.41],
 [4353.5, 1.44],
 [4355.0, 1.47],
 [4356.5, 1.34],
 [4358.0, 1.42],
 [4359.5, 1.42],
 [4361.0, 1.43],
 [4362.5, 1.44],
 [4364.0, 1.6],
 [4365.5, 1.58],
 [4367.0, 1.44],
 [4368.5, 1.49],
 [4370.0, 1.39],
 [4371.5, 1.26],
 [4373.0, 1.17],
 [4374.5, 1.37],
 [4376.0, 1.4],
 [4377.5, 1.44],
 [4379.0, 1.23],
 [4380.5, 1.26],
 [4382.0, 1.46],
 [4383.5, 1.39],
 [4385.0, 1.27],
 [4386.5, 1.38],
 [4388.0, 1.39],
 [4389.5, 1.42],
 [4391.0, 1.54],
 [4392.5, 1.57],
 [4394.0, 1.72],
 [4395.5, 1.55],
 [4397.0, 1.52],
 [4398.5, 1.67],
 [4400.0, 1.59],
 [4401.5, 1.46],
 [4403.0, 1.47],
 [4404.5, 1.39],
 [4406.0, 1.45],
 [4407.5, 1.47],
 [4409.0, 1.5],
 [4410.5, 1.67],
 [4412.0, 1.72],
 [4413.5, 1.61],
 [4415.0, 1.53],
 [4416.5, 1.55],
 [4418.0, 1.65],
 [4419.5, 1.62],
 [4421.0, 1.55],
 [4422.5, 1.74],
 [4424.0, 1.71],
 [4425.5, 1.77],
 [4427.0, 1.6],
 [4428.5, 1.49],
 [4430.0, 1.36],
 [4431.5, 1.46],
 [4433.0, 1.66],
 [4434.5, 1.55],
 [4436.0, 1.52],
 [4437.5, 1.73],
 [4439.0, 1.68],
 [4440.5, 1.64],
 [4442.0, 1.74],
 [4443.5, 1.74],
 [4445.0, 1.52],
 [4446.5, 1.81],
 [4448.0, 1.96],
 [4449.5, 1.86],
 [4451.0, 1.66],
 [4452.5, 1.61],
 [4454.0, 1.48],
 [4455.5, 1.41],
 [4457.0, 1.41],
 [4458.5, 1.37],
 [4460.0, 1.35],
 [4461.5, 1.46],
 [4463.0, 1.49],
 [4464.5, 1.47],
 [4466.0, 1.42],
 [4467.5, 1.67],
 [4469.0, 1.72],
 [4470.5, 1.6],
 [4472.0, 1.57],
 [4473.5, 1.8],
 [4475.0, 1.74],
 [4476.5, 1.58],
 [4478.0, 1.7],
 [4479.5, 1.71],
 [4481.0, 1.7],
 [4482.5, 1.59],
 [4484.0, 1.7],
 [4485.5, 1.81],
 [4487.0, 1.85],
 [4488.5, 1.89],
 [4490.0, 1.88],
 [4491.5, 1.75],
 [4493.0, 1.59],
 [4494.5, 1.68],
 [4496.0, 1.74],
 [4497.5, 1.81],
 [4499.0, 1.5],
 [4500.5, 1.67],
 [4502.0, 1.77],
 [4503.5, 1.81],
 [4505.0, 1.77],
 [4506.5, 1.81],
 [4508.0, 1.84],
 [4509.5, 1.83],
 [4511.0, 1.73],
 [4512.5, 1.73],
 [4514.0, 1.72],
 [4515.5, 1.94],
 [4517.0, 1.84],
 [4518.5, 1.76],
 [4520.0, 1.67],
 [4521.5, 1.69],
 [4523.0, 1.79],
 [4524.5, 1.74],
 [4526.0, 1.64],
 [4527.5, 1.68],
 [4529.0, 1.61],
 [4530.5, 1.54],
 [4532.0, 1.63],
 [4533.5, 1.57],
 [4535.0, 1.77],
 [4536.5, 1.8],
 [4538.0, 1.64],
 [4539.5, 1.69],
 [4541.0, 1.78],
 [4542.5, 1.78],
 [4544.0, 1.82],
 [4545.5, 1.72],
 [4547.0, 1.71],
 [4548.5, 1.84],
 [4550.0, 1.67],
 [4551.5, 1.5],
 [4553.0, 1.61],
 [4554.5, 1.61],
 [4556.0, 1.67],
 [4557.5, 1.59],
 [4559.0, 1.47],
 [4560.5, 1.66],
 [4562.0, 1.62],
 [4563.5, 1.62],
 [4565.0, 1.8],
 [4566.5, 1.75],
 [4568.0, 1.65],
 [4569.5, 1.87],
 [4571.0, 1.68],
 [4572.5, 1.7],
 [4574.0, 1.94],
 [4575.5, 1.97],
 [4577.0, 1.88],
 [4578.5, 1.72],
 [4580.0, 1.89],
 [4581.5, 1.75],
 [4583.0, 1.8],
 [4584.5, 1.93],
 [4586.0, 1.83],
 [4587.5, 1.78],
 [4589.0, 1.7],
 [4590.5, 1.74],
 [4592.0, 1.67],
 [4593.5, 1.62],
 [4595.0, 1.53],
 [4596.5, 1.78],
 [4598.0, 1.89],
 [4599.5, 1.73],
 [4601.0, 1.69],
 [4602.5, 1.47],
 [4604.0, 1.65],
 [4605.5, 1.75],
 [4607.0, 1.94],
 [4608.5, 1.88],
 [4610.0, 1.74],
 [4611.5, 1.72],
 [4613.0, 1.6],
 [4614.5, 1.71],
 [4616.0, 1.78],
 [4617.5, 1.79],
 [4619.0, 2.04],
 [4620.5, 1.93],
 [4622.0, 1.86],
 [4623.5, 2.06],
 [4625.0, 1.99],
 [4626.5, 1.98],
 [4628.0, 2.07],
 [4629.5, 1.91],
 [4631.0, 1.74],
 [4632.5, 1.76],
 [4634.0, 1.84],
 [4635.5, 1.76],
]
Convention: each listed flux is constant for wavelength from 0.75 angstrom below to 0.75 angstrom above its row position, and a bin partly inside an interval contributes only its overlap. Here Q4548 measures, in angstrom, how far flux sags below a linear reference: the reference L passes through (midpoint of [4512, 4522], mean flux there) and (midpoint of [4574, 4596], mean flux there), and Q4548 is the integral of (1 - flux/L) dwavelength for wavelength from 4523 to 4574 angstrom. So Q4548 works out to 2.50 angstrom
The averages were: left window 1.77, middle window 1.69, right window 1.78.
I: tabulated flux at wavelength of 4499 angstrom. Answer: 1.5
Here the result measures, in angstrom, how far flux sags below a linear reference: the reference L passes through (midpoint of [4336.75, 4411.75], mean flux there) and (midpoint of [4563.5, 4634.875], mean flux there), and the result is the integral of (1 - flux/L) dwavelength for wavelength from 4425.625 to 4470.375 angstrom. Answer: -1.3 angstrom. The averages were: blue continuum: 1.42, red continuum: 1.8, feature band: 1.58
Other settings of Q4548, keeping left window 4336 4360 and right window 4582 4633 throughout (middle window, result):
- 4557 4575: 0.22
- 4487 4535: -3.23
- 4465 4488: -1.69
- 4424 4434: -0.61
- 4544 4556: 0.12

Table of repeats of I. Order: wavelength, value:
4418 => 1.65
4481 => 1.7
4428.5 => 1.49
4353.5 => 1.44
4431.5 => 1.46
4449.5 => 1.86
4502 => 1.77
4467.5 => 1.67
